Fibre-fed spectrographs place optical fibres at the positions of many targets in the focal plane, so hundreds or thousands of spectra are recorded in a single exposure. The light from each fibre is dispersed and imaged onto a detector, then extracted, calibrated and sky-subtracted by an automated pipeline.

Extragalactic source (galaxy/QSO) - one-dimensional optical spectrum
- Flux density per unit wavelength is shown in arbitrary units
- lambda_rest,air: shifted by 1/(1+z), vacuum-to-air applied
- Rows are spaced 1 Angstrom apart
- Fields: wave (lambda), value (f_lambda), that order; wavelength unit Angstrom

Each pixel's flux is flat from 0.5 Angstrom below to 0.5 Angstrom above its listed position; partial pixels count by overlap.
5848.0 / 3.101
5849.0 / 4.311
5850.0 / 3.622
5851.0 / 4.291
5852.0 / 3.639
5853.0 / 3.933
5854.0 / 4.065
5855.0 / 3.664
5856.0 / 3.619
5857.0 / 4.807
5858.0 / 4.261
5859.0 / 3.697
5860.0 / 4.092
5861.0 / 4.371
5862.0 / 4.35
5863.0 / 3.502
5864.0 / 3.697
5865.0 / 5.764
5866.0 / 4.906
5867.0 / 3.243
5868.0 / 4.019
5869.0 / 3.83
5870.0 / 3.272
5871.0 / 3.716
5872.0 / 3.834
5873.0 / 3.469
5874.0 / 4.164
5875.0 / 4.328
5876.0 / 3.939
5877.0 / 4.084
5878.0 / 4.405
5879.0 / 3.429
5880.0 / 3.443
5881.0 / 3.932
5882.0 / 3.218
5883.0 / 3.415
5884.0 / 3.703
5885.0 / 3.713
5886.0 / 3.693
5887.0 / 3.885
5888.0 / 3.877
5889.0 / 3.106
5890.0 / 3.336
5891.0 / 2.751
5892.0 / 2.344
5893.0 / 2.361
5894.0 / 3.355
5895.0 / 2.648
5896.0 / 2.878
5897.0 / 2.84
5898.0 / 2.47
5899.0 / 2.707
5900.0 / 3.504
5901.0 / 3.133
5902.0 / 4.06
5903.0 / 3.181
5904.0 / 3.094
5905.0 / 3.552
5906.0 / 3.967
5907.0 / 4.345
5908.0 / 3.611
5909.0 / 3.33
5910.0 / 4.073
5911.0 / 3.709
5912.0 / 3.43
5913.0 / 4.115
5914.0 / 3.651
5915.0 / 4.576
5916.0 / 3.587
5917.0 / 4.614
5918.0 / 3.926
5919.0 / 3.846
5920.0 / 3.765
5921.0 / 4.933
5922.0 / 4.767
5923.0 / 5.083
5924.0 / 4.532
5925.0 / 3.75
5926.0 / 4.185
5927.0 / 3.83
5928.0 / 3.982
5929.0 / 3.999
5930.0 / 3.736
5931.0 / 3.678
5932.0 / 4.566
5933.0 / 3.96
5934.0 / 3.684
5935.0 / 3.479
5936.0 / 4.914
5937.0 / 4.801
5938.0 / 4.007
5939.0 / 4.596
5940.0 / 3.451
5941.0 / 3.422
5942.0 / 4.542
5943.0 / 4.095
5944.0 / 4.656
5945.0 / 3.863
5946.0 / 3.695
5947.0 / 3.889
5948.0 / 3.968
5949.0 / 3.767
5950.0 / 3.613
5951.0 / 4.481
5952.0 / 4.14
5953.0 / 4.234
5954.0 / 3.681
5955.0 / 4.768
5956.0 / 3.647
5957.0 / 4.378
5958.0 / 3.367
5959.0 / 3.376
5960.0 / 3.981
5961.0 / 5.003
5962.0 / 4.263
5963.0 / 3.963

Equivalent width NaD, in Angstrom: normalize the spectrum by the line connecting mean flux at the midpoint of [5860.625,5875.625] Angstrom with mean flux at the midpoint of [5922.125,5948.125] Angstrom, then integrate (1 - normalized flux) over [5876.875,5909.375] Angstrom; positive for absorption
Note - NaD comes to 5.5 Angstrom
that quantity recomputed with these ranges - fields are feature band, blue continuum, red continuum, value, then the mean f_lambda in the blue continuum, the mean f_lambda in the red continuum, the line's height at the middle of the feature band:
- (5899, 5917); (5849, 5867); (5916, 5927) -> 2.3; 4.11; 4.28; 4.25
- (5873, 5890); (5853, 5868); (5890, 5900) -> -2.3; 4.13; 2.78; 3.31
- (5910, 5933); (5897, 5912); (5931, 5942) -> -1.9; 3.46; 4.09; 3.79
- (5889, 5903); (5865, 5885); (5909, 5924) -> 3.6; 3.85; 4.13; 4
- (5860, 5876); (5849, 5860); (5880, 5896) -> -1.4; 3.98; 3.28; 3.7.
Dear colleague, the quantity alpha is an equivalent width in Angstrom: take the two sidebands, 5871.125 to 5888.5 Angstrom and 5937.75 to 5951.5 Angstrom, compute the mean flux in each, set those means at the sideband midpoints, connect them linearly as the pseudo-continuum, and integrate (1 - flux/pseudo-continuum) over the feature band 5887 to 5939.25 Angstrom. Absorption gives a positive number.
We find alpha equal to 2.3 Angstrom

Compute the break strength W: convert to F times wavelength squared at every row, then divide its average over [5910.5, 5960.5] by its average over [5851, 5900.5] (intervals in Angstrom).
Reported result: 1.1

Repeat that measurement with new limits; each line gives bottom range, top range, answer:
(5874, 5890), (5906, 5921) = 1.06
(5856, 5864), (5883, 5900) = 0.77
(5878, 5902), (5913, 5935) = 1.28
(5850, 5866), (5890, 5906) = 0.75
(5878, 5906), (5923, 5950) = 1.25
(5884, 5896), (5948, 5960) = 1.26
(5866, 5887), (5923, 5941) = 1.10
